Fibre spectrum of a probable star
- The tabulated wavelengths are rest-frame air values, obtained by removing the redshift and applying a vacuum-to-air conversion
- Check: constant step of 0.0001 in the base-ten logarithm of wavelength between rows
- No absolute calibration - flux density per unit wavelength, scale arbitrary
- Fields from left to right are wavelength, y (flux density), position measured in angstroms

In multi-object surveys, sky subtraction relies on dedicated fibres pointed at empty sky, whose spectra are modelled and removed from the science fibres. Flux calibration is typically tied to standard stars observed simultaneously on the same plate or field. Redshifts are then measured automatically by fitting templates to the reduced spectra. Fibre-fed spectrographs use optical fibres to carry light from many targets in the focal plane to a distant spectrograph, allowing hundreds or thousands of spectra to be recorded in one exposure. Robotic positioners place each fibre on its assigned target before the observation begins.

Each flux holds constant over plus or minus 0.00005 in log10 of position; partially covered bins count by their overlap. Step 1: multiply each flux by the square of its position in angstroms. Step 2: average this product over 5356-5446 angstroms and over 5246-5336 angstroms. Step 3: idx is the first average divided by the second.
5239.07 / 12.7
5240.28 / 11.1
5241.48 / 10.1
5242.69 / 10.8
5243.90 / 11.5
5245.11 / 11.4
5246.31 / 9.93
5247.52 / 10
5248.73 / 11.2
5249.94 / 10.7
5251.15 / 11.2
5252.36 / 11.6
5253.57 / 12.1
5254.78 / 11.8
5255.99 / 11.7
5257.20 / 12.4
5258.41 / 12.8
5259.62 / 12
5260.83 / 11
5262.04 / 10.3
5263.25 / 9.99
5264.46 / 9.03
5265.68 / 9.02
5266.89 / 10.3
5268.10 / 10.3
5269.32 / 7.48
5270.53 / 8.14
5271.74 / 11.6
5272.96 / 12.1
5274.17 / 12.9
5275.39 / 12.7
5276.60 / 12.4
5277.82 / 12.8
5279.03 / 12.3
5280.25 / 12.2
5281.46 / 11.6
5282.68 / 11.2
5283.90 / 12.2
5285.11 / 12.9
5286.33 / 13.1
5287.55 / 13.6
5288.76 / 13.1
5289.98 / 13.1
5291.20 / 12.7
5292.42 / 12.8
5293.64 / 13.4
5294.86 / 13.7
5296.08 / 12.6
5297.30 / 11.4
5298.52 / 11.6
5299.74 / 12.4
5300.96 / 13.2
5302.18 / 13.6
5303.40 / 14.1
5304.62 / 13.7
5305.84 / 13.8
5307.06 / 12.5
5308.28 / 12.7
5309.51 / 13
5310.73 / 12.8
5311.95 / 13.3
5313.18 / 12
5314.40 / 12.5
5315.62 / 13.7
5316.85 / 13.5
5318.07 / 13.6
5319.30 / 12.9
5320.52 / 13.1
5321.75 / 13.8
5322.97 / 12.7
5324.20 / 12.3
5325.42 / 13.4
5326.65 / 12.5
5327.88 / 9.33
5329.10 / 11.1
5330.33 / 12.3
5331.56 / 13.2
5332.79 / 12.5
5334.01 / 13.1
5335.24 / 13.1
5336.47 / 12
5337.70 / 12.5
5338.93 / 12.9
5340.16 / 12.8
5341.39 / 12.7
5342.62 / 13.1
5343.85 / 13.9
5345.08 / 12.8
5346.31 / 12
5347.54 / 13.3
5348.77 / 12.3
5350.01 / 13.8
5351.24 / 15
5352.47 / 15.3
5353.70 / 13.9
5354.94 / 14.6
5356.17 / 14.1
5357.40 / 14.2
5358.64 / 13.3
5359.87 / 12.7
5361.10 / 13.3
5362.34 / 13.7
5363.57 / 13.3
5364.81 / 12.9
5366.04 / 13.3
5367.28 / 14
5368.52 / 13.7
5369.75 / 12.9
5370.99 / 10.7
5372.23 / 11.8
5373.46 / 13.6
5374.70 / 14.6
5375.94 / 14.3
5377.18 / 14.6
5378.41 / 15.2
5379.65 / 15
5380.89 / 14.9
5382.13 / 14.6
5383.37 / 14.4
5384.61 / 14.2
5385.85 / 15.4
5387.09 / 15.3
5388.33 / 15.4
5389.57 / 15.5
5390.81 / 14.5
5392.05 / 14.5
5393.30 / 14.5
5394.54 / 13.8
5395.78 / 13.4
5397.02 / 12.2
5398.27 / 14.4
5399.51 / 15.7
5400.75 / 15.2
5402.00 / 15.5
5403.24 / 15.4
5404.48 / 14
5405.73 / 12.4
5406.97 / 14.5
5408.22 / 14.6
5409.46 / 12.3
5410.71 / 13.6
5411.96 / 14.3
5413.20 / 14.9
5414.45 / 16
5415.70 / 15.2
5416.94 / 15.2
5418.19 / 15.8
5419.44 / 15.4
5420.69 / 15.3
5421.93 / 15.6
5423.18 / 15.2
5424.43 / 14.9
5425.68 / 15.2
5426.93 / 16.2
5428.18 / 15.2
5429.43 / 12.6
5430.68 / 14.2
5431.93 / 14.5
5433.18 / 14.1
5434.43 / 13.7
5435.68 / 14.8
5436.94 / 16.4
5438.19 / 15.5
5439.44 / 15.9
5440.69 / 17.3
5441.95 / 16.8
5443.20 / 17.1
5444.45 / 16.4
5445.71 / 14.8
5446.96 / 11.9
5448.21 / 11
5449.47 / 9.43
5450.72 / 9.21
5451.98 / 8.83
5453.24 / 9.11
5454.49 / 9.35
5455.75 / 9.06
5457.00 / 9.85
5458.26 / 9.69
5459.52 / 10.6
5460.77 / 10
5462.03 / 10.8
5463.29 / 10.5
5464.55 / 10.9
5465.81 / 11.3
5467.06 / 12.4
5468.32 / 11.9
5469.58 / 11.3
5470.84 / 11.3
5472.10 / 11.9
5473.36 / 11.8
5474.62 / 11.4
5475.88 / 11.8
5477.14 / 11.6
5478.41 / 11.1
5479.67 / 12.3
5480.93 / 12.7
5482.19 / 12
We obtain 1.2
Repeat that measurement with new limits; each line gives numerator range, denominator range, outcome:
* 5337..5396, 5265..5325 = 1.14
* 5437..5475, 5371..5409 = 0.85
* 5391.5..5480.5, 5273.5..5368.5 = 1.07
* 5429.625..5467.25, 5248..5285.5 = 1.19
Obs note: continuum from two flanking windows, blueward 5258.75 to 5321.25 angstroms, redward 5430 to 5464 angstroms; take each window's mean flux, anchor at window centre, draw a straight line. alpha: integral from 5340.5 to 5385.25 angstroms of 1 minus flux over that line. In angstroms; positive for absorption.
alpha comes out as -4.6 angstroms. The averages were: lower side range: 12.2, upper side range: 12.6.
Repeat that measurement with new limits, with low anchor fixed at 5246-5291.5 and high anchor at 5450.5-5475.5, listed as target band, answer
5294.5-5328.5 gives -4.7 angstroms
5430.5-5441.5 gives -4.6 angstroms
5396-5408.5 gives -4.0 angstroms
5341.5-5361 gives -4.4 angstroms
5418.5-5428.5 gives -4.3 angstroms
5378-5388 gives -3.6 angstroms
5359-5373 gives -2.4 angstroms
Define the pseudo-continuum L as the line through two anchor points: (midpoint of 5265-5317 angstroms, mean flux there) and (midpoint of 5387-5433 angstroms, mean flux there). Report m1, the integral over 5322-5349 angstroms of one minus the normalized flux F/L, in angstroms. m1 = 1.3 angstroms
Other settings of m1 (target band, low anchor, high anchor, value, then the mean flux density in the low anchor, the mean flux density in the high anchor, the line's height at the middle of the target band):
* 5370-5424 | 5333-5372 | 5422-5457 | -4.2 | 13.2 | 13.6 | 13.4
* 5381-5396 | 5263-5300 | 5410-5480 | -2.4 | 11.8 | 13.1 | 12.6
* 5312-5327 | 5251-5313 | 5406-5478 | -0.9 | 12.1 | 13.1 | 12.3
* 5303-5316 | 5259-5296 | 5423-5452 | -0.9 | 11.7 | 14.3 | 12.2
